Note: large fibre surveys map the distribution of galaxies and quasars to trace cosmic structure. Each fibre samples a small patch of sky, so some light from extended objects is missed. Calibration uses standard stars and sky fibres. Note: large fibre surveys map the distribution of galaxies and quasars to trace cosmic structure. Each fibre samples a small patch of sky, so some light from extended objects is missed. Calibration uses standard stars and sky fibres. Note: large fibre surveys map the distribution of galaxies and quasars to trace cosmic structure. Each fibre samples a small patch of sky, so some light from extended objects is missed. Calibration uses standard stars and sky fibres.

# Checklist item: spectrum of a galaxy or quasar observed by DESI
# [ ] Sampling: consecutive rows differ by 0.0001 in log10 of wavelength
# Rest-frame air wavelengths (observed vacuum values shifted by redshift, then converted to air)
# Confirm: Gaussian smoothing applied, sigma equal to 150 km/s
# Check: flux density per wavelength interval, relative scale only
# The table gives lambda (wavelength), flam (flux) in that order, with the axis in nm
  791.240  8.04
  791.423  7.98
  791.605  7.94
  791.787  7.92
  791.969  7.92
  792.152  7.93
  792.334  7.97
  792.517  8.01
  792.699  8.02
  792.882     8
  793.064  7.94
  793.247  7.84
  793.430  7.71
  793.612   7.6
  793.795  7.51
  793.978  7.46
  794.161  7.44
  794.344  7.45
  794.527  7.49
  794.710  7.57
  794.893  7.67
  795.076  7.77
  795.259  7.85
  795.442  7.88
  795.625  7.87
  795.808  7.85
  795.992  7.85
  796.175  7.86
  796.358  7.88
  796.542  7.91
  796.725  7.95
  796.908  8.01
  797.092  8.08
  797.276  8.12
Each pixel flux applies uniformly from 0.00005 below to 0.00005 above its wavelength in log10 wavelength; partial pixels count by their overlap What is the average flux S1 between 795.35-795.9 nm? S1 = 7.87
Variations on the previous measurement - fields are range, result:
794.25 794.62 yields 7.47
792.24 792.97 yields 8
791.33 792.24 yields 7.93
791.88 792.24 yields 7.91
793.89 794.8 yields 7.48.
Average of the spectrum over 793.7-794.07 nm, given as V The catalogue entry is 7.47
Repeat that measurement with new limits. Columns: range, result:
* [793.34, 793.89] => 7.61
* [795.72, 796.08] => 7.83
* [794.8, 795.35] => 7.76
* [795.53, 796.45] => 7.86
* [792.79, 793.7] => 7.82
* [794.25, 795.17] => 7.59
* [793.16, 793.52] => 7.77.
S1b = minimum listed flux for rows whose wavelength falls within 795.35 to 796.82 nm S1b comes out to 7.85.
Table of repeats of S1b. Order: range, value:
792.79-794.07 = 7.46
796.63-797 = 7.95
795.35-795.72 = 7.87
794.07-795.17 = 7.44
